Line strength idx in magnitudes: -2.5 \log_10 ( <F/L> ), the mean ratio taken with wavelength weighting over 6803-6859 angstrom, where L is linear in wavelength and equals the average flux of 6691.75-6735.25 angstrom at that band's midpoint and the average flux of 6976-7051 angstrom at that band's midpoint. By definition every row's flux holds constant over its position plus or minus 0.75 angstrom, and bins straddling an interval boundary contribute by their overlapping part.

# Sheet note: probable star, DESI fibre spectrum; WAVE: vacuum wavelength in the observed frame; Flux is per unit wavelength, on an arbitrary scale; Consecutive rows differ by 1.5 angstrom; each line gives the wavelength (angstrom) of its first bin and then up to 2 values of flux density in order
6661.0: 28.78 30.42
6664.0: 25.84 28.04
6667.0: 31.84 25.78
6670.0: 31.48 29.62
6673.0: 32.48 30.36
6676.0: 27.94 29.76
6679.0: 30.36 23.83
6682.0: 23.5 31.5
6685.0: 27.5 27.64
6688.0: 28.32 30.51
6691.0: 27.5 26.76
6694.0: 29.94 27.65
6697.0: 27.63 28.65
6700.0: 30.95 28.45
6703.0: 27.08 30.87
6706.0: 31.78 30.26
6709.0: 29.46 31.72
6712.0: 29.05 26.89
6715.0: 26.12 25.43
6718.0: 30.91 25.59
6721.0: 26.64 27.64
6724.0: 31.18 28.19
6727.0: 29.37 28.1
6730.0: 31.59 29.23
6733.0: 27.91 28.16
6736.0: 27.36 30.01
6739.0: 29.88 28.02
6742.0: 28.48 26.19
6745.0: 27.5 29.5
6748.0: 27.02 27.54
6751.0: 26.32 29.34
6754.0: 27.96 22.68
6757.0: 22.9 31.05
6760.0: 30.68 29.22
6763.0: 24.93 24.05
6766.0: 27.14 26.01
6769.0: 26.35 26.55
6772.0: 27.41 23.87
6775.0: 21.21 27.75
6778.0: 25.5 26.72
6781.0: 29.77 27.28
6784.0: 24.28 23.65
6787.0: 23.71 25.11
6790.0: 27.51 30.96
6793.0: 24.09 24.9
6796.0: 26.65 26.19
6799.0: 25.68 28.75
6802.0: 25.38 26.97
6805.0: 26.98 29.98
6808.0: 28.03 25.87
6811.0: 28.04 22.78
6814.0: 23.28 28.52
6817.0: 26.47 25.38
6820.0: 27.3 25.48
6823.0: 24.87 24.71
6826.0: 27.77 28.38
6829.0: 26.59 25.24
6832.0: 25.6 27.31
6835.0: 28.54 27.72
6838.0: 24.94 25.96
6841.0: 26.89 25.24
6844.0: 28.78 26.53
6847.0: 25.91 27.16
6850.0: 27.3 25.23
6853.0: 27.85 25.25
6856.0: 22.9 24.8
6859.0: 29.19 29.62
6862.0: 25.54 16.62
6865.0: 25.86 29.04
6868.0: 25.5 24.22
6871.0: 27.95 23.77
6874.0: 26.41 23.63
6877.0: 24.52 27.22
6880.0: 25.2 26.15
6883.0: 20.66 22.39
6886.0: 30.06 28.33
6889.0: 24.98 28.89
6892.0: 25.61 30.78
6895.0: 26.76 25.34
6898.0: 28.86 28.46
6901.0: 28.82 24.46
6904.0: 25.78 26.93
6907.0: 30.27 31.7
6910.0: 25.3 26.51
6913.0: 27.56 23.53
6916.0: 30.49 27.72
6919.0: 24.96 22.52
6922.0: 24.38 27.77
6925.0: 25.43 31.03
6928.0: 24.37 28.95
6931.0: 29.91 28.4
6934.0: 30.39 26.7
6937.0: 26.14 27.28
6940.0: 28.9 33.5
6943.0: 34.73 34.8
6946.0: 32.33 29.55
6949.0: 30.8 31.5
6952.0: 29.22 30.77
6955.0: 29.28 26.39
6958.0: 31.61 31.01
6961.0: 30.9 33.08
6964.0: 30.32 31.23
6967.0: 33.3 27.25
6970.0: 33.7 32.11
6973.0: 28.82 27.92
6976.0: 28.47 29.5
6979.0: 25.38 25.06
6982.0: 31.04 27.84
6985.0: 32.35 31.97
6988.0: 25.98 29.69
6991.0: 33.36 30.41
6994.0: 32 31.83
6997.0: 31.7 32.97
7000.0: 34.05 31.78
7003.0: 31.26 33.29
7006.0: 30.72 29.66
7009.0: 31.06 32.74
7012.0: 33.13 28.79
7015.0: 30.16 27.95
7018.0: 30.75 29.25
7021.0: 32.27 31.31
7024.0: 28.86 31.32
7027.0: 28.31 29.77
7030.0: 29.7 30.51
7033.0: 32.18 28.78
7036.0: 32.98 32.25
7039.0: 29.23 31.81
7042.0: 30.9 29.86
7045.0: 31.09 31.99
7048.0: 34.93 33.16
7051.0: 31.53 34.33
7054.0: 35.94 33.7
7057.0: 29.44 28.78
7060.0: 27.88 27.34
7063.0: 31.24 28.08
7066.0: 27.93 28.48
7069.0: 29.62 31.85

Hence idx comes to 0.12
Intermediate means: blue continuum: 28.7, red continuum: 30.7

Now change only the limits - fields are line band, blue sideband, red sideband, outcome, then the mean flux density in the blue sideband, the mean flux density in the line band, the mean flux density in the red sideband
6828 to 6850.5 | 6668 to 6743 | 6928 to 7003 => 0.110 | 28.7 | 26.7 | 30.3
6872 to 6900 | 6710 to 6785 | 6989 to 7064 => 0.121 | 27.5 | 26.2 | 31.2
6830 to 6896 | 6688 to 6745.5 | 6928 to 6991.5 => 0.131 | 28.6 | 26.1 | 30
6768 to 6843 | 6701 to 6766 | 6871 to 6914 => 0.048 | 28.2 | 26.3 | 26.6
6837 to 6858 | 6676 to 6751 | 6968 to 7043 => 0.129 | 28.4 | 26.1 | 30.5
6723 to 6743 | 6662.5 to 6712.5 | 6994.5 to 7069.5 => 0.008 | 28.9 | 29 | 30.9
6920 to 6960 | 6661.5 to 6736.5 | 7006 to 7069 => 0.034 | 28.7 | 29.2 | 30.7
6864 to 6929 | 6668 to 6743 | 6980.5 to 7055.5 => 0.143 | 28.7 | 26.5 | 31.2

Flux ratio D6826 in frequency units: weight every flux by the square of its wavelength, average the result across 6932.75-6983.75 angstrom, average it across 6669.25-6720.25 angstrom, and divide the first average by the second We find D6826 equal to 1.1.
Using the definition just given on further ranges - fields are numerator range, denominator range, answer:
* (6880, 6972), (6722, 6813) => 1.10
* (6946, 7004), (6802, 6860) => 1.20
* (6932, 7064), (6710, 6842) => 1.21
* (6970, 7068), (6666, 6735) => 1.17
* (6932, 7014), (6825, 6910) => 1.19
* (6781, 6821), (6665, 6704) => 0.95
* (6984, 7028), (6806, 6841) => 1.23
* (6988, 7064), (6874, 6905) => 1.23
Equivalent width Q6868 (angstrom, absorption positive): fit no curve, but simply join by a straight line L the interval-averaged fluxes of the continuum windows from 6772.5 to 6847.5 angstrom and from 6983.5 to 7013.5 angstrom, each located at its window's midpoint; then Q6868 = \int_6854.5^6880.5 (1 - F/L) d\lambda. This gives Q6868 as 2.3 angstrom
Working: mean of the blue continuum 26.3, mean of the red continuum 31.4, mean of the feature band 25.4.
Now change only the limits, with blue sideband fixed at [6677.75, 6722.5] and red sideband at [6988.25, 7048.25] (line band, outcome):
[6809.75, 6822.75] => 1.5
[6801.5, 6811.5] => 0.7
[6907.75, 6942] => 3.1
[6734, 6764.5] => 1.2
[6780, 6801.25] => 2.0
